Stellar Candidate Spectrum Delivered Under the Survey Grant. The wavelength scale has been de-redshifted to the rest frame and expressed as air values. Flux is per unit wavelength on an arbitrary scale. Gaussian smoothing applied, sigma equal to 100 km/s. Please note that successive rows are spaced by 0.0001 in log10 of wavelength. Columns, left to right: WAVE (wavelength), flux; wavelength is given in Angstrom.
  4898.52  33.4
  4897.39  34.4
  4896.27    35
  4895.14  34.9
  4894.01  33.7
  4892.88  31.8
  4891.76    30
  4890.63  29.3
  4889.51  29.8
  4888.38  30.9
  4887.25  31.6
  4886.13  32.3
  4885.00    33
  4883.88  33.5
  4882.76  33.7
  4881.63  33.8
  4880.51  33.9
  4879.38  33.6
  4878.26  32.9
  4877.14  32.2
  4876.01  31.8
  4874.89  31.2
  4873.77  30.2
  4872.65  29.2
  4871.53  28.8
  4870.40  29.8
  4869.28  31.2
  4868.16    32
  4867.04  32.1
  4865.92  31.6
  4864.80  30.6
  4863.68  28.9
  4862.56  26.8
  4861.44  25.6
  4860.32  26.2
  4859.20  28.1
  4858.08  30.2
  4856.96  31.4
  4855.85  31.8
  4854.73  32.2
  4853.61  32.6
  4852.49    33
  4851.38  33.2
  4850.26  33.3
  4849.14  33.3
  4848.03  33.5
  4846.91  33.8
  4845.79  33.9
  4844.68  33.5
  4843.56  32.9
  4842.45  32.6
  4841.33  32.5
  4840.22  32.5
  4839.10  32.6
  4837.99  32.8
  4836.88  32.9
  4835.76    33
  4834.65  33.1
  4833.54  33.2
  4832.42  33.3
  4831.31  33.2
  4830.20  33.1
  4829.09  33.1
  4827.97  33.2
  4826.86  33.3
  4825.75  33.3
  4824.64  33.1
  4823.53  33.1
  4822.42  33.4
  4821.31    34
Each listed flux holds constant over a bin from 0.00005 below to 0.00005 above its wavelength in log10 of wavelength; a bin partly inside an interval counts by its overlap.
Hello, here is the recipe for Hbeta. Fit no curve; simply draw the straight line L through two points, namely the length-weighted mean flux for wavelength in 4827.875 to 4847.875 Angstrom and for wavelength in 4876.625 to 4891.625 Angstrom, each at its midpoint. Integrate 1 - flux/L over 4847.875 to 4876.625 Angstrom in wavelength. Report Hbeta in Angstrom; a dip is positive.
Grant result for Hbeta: 1.7 Angstrom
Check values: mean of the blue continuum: 33.1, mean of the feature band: 30.7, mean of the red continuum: 32.3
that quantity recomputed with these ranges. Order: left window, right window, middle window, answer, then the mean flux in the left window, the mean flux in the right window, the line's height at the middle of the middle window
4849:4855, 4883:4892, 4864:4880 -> 0.44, 32.9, 31.4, 32.1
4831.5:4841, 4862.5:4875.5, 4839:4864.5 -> 0.22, 32.9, 30.3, 31.7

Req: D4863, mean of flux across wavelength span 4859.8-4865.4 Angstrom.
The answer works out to 27.7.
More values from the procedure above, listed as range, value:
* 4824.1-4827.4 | 33.3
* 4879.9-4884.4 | 33.7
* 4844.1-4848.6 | 33.7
